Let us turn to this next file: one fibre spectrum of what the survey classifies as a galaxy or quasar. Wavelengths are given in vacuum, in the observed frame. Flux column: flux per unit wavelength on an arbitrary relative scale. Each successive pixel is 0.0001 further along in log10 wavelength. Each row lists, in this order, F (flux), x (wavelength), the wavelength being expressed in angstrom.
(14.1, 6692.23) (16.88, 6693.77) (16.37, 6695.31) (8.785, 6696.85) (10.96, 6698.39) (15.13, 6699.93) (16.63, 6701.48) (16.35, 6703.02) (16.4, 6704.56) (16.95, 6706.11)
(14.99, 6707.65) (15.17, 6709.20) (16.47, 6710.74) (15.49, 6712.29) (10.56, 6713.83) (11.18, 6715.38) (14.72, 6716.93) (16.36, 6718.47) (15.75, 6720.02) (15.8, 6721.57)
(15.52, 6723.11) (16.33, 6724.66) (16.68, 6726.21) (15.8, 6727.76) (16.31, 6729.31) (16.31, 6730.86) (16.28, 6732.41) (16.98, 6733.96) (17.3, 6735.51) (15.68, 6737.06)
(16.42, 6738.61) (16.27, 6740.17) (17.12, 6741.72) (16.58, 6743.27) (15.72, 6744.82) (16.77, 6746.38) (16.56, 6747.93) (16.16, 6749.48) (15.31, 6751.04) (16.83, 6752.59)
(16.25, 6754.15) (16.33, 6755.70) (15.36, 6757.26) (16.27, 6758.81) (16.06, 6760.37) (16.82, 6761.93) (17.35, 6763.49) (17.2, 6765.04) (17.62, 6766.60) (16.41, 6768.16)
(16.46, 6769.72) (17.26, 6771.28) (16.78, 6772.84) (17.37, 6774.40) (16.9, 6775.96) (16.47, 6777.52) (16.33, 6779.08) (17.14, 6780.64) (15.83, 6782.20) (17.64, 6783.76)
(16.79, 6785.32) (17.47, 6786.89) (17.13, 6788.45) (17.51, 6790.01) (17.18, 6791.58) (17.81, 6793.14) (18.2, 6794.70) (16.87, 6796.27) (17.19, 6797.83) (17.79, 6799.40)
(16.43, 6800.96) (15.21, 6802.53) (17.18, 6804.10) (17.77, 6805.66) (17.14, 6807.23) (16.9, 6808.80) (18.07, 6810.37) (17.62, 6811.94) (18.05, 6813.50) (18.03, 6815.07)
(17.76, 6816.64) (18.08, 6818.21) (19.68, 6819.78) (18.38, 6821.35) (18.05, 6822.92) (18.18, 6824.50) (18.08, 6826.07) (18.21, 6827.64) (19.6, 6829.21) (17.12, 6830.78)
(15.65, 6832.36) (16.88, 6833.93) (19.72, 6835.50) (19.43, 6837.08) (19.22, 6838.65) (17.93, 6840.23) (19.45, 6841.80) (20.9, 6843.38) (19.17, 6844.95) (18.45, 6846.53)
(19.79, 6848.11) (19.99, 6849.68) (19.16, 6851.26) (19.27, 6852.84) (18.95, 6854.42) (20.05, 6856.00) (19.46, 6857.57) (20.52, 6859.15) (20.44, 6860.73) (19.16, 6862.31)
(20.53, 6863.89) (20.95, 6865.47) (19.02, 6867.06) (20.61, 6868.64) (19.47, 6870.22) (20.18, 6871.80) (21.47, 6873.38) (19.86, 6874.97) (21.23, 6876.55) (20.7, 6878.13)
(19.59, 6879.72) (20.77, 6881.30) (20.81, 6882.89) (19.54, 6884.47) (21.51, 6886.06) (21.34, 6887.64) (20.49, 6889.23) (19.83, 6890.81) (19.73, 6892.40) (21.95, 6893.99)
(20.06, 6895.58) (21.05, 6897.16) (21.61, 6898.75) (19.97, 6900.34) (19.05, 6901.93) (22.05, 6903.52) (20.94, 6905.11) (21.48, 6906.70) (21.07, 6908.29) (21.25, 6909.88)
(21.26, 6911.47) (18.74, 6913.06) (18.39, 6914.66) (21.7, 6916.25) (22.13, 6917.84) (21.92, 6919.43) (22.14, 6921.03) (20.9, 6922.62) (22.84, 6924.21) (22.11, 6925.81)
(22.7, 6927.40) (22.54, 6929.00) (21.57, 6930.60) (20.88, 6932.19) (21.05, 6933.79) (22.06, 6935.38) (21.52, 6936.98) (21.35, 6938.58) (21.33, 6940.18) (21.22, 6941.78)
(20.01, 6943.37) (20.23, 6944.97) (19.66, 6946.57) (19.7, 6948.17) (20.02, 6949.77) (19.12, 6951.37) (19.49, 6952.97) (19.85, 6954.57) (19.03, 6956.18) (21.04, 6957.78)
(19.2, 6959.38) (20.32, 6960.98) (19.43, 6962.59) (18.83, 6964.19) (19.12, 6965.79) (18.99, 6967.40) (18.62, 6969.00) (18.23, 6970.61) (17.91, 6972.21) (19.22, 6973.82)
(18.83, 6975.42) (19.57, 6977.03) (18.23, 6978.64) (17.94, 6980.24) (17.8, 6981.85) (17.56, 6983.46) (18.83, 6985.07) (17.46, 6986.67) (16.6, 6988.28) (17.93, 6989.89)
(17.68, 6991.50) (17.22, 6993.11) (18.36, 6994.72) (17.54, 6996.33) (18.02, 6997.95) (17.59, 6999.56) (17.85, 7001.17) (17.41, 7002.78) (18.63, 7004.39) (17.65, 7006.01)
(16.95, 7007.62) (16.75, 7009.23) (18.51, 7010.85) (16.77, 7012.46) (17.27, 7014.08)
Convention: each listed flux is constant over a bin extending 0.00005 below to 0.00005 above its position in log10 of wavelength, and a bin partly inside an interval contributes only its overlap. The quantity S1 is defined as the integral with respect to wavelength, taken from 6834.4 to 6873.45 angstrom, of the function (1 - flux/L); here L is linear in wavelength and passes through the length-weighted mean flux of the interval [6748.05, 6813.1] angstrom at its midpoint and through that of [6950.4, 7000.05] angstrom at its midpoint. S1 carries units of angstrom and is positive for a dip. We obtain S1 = -4.8 angstrom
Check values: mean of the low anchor 16.9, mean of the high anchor 18.6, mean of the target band 19.7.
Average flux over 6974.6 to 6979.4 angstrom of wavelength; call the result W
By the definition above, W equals 18.9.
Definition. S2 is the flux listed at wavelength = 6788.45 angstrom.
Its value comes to 17.13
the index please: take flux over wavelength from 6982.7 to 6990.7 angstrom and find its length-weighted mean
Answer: 17.7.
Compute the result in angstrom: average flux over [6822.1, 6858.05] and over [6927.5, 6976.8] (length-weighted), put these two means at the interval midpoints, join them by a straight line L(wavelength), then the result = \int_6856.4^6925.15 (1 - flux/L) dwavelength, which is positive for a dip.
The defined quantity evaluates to -4.5 angstrom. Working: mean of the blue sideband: 18.8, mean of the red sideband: 20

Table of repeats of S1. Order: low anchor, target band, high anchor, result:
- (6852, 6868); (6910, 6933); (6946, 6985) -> -2.4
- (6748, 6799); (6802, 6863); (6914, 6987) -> -2.1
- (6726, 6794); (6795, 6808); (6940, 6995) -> 0.1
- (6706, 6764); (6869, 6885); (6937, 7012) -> -2.5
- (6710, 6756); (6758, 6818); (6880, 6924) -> 1.2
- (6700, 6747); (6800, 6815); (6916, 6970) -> 0.4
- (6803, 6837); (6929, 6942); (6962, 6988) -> -2.2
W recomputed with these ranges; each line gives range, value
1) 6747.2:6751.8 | 16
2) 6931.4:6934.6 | 21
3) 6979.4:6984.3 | 17.8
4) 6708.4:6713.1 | 15.7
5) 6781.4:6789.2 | 17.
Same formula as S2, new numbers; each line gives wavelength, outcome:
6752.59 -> 16.83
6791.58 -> 17.18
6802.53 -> 15.21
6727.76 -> 15.8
